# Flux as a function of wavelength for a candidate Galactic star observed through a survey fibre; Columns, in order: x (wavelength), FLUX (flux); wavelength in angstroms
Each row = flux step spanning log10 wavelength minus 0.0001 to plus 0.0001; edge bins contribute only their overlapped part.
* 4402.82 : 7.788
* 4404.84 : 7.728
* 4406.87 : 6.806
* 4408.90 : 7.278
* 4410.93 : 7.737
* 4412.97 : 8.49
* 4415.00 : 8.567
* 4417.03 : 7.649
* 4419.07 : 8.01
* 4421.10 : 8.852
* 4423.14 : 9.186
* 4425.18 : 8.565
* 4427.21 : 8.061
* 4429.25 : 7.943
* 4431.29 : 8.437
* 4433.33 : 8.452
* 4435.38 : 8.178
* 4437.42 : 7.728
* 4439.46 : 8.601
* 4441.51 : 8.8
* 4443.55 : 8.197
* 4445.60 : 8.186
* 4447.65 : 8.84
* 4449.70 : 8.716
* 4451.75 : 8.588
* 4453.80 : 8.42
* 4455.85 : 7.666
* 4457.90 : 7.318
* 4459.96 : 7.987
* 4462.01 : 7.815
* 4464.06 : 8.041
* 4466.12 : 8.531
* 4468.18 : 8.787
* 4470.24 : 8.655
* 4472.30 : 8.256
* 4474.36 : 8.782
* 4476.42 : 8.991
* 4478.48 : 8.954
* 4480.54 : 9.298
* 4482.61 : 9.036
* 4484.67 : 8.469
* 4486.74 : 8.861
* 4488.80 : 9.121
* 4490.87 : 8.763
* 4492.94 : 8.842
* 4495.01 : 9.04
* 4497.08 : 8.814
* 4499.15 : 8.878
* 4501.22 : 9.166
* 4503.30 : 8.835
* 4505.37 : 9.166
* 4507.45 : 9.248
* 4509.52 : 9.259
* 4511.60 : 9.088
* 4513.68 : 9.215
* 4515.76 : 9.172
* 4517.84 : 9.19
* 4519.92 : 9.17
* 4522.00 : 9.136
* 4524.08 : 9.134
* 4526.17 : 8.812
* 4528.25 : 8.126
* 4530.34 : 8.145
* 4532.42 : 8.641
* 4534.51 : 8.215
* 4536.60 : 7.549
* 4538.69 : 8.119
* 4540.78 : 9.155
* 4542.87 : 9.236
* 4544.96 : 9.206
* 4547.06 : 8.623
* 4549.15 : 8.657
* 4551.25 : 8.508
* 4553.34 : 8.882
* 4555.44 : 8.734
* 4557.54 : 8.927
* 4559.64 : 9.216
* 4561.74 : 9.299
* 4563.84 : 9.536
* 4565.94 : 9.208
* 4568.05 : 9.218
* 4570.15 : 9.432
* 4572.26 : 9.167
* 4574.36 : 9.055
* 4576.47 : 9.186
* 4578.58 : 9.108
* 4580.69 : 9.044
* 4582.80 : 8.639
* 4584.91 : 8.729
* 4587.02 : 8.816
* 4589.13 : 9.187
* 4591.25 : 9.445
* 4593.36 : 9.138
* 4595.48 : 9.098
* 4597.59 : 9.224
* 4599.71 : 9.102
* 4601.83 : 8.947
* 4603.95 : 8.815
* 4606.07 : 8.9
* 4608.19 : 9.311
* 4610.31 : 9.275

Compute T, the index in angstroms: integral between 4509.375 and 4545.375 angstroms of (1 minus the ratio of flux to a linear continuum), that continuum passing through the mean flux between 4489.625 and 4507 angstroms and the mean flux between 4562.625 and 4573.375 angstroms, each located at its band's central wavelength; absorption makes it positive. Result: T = 1.21 angstroms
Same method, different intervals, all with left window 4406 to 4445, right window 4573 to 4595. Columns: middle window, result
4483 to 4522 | -1.9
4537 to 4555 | 0.2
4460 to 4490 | -0.7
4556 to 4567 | -0.4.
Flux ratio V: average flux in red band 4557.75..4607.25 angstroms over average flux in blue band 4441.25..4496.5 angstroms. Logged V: 1.06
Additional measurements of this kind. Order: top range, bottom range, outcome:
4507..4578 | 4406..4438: 1.10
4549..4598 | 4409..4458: 1.09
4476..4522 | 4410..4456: 1.08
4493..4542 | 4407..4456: 1.07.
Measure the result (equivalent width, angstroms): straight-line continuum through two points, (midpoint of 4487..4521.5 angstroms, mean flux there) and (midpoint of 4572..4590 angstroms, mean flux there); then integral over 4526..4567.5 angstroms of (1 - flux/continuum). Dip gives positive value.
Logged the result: 1.3 angstroms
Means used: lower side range 9.06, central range 8.74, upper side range 8.99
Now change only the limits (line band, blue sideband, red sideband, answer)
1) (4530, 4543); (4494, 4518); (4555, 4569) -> 1.1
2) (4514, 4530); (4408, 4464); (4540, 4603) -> -0.3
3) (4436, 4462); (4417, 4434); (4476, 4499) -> 1.1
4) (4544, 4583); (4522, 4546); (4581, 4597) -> -1.0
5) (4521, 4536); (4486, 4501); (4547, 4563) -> 0.6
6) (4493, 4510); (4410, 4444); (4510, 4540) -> -0.8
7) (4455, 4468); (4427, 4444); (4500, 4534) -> 0.8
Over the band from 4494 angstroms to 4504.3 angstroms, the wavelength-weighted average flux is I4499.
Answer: 8.94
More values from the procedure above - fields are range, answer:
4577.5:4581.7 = 9.07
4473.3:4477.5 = 8.89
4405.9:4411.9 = 7.27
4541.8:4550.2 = 8.93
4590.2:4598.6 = 9.23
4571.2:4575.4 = 9.11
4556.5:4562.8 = 9.15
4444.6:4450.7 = 8.58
